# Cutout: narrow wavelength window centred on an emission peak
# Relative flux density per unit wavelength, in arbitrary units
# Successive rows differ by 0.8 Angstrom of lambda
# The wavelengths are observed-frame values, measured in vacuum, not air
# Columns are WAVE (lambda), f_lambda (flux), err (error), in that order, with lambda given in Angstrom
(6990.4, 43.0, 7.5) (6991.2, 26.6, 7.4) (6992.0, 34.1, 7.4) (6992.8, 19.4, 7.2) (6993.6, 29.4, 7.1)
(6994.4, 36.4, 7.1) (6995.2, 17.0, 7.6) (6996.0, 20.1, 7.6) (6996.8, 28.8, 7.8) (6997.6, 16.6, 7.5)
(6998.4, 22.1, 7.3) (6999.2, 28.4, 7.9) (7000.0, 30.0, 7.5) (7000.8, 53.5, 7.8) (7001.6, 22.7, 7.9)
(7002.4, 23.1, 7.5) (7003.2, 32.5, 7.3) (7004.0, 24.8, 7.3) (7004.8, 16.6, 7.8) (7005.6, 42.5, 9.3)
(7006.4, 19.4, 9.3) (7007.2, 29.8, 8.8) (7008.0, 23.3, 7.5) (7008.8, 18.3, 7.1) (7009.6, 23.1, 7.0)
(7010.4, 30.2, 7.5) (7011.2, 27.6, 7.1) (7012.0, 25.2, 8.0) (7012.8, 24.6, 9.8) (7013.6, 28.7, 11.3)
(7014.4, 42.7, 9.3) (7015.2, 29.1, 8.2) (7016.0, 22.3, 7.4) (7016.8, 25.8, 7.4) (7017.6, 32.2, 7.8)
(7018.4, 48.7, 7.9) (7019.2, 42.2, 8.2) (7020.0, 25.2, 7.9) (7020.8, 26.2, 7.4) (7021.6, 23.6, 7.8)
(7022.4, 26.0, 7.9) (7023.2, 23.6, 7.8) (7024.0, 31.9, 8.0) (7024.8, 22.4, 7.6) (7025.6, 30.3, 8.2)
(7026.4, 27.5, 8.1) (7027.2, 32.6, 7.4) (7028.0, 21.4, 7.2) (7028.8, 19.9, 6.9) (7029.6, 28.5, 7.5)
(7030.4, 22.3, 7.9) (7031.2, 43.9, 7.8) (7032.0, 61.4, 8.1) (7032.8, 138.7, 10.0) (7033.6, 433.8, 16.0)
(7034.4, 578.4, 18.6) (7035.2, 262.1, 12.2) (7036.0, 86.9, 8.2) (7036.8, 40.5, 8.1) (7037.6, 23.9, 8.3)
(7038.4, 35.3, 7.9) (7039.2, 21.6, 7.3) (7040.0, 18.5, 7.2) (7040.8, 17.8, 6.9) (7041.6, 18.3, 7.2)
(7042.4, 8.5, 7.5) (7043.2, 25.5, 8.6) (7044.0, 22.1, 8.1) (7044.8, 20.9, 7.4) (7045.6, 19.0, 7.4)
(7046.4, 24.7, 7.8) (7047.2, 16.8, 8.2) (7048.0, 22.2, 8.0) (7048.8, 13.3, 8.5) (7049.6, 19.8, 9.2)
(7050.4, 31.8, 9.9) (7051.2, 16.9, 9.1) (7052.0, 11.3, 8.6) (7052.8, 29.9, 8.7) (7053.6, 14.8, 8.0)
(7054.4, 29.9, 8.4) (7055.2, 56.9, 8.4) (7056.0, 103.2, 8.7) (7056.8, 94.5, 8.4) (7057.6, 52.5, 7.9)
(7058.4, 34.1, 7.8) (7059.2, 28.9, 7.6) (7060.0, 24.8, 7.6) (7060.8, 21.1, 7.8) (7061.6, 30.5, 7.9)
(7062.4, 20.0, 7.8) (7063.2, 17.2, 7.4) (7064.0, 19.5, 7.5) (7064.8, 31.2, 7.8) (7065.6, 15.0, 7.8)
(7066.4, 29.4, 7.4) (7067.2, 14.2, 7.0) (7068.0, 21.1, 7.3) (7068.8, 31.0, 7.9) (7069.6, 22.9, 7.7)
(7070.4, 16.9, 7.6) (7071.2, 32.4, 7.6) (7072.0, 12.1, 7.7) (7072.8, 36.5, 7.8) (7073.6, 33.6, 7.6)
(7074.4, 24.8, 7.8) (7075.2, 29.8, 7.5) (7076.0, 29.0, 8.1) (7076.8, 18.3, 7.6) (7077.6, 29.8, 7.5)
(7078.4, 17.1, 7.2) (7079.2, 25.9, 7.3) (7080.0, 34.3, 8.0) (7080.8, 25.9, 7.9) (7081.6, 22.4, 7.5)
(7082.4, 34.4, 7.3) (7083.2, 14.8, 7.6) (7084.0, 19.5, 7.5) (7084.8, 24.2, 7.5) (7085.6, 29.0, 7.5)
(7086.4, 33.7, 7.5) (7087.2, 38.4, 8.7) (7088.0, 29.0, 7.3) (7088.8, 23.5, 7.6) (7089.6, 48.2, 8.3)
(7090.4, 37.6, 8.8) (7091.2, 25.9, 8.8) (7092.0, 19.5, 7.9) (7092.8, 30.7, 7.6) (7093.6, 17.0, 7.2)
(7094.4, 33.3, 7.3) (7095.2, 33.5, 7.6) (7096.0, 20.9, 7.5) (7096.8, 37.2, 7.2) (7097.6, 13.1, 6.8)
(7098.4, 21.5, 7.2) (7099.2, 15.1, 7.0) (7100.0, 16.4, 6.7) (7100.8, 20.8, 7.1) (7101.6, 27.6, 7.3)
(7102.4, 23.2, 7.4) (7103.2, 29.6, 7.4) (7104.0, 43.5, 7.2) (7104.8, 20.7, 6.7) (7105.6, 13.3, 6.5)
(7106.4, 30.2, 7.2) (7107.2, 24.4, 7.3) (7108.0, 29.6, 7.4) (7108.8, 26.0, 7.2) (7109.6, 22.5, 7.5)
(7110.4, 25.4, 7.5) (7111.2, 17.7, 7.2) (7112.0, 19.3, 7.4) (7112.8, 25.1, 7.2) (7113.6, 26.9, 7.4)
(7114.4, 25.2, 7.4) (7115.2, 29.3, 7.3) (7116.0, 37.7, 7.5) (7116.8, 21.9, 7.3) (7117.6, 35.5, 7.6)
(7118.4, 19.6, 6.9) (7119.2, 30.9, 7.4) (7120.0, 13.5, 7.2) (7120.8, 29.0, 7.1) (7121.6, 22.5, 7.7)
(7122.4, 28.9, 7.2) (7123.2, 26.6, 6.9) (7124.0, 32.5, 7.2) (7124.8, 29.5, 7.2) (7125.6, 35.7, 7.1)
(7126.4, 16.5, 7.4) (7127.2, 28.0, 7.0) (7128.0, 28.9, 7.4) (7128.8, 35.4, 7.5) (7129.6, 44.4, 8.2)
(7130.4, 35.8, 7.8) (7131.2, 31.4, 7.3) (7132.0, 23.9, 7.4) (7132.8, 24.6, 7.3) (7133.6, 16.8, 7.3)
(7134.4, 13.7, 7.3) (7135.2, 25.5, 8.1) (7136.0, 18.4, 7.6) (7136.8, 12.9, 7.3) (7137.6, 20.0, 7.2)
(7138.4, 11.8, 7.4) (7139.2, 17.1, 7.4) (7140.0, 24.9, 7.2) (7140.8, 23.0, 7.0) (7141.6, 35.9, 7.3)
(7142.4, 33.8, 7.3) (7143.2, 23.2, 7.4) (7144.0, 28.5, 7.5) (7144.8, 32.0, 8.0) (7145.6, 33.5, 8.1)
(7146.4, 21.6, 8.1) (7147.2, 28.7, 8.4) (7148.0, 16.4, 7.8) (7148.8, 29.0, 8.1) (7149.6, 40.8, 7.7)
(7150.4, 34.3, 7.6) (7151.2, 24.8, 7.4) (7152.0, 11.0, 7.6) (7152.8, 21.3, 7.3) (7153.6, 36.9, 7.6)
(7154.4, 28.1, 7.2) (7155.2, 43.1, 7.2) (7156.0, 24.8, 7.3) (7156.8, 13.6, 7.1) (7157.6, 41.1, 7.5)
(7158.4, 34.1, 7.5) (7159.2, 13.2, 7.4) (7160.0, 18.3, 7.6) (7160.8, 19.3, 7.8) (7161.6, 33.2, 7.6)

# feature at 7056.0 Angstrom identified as [N II] 6583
